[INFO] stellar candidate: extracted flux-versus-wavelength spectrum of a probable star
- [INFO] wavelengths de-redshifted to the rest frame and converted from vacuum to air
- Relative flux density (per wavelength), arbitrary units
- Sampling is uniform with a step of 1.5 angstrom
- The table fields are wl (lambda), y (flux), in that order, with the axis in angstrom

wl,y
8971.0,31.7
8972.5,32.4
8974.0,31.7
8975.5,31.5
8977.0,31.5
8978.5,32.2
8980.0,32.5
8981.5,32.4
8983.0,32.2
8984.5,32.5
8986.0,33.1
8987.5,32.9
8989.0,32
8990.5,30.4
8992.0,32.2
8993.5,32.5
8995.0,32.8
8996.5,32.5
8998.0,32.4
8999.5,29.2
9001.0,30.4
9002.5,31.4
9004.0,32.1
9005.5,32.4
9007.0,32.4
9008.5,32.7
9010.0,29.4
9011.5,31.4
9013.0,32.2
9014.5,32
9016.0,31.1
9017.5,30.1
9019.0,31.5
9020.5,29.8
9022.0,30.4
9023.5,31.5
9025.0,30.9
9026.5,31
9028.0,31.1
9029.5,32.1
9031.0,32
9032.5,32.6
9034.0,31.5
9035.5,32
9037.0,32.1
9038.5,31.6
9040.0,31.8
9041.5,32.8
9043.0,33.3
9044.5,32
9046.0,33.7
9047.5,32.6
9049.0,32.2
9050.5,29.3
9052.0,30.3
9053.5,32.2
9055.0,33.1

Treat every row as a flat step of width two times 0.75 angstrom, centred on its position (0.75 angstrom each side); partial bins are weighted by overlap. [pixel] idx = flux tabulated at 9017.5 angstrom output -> 30.1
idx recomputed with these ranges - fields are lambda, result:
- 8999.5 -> 29.2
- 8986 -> 33.1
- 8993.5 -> 32.5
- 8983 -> 32.2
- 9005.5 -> 32.4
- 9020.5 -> 29.8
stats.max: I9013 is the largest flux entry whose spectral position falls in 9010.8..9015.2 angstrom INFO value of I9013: 32.2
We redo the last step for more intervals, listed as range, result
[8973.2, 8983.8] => 32.5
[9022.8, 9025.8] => 31.5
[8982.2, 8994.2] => 33.1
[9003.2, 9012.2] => 32.7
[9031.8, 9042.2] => 32.8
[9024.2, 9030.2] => 32.1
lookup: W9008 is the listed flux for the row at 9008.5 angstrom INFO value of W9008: 32.7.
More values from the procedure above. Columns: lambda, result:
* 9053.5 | 32.2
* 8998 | 32.4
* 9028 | 31.1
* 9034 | 31.5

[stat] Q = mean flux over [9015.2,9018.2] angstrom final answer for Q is 30.6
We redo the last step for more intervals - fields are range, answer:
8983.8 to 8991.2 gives 32.2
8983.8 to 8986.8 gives 32.8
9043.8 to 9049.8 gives 32.6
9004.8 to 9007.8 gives 32.4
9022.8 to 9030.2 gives 31.3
